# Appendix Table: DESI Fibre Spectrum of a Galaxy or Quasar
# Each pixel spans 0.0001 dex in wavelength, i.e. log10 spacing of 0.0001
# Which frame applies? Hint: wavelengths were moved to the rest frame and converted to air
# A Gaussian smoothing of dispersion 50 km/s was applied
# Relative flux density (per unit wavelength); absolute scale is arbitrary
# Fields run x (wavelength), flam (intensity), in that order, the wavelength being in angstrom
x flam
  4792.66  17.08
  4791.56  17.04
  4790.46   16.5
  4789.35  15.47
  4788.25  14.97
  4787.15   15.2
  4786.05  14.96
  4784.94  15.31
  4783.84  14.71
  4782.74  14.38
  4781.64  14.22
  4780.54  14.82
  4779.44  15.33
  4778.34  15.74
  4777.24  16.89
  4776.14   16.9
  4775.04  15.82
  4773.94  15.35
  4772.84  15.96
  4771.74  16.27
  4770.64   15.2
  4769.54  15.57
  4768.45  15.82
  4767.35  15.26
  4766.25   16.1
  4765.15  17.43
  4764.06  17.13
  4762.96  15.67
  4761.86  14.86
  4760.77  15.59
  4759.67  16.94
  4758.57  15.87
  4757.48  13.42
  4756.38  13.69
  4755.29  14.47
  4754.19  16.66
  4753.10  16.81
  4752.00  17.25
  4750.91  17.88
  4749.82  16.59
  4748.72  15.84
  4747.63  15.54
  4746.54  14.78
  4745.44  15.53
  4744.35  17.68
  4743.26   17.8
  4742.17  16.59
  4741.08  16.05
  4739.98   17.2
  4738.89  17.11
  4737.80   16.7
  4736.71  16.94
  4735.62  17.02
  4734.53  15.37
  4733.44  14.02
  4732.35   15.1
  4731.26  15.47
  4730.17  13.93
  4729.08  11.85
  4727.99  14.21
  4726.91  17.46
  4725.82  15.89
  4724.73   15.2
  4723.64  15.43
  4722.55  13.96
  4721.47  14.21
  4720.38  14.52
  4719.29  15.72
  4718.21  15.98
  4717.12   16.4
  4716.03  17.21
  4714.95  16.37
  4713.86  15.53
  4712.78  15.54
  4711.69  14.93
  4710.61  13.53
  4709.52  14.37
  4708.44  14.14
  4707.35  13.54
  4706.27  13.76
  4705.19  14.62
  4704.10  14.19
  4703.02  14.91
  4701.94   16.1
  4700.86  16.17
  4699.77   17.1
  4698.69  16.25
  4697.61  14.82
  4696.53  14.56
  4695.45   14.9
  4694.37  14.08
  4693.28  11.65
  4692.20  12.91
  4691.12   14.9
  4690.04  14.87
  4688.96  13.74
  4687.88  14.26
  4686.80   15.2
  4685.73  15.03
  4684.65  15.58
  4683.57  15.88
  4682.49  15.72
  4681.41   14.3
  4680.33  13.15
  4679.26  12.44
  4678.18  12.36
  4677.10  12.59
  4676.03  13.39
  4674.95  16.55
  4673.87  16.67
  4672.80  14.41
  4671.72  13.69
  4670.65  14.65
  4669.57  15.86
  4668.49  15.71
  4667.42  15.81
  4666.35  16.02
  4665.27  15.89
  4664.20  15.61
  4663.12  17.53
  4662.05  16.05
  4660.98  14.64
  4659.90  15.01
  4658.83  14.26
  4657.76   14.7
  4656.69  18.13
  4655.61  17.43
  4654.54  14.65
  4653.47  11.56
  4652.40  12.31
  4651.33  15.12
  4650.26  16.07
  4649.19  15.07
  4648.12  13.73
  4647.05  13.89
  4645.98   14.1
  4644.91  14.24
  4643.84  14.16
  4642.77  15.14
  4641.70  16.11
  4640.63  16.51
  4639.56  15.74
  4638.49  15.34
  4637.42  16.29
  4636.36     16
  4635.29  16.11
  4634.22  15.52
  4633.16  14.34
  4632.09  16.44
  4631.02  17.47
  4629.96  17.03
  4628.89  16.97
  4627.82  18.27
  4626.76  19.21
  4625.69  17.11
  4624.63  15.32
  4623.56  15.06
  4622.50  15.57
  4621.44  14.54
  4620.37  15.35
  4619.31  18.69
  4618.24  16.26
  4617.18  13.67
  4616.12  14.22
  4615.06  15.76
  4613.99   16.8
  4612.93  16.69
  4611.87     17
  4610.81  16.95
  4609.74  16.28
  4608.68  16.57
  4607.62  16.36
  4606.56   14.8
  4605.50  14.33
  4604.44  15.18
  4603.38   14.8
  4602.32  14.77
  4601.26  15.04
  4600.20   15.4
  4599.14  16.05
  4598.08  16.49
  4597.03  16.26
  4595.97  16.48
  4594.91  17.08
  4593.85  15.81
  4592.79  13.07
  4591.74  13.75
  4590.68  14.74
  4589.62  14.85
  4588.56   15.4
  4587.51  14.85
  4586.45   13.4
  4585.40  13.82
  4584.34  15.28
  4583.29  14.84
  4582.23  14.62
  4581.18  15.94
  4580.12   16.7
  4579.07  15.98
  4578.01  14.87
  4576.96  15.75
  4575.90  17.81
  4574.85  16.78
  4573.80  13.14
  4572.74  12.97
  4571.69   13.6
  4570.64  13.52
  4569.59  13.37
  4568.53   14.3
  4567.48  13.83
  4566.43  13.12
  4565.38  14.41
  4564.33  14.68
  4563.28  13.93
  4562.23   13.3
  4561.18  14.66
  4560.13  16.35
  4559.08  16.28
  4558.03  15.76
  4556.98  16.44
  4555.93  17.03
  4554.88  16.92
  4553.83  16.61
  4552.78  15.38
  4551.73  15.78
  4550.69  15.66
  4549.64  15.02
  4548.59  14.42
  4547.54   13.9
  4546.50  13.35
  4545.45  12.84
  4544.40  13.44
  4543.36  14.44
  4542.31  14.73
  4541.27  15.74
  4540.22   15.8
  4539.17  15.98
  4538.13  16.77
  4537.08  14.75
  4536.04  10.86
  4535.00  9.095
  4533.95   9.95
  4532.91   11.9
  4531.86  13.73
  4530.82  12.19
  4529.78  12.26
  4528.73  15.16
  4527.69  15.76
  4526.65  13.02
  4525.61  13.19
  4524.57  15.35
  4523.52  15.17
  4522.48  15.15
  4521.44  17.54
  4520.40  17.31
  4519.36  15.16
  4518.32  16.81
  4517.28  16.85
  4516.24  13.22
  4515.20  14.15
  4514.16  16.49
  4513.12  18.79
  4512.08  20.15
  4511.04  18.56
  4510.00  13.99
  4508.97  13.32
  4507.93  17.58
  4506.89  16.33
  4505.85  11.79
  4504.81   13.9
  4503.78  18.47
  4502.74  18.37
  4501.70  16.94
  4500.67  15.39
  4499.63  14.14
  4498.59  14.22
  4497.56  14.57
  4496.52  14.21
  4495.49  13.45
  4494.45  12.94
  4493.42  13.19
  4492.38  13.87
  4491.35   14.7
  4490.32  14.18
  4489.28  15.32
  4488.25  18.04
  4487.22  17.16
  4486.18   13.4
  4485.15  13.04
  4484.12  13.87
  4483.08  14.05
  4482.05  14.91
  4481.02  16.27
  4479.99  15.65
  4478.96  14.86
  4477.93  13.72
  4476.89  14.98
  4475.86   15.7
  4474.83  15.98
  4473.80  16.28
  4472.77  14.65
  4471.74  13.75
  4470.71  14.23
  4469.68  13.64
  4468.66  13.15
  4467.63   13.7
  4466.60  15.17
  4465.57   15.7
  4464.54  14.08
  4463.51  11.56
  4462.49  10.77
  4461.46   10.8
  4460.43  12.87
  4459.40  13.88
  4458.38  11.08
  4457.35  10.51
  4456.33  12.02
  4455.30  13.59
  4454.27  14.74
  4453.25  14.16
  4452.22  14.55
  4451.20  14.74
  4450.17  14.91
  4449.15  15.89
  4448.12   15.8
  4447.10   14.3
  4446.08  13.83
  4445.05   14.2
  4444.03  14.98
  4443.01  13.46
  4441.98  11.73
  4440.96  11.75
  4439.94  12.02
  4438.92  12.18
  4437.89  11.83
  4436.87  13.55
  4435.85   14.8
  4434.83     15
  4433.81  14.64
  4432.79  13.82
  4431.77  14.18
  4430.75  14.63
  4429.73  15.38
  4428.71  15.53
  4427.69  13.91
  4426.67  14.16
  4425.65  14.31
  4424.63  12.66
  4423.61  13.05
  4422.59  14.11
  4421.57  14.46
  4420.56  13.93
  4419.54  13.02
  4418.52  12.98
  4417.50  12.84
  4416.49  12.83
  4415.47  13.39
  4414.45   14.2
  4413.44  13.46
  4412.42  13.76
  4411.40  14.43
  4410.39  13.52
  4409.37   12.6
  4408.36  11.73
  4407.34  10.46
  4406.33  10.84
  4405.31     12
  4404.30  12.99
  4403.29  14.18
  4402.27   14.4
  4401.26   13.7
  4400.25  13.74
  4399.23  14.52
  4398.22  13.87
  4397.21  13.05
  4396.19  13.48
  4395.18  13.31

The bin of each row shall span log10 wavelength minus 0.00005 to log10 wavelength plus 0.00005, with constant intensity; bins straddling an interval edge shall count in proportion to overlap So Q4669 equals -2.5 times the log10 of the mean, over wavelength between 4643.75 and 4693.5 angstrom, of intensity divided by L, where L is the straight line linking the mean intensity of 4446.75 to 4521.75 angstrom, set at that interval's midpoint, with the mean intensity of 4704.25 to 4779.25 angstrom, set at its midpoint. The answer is 0.05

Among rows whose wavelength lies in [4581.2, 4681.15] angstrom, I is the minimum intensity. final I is 11.56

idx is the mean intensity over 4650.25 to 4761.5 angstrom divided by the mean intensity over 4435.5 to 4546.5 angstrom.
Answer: 1.06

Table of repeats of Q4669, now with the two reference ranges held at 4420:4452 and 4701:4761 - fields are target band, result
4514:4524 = -0.10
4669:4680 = 0.07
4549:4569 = -0.04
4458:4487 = 0.01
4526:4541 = 0.09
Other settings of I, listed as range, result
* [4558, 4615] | 12.97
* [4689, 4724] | 11.65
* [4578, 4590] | 13.4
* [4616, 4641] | 13.67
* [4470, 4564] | 9.095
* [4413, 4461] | 10.51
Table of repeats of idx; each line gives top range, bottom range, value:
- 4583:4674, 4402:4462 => 1.15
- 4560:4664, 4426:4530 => 1.05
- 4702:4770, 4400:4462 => 1.15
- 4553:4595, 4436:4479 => 1.09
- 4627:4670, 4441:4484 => 1.11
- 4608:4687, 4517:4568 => 1.06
